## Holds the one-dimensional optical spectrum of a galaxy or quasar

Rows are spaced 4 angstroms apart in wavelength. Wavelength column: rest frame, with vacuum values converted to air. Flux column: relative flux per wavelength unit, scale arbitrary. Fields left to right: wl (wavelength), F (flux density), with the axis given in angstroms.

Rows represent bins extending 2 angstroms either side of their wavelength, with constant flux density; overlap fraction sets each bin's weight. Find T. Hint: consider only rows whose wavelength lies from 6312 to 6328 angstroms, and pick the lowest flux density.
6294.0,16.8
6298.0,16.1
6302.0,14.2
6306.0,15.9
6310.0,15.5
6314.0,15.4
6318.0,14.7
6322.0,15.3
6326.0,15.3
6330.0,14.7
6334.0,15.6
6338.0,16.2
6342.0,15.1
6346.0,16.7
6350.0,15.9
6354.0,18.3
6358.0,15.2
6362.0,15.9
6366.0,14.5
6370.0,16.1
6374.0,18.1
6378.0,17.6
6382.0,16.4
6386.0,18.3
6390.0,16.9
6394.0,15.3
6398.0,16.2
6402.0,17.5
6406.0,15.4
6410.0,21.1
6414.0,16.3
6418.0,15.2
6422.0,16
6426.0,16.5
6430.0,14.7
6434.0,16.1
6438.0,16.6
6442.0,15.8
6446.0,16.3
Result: 14.7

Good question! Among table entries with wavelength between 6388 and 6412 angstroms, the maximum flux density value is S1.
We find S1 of 21.1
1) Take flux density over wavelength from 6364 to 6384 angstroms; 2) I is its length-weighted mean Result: 16.5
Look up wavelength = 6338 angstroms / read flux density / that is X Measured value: 16.2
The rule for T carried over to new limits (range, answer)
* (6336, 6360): 15.1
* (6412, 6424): 15.2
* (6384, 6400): 15.3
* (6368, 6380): 16.1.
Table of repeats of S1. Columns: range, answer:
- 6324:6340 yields 16.2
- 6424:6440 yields 16.6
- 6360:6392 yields 18.3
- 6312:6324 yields 15.4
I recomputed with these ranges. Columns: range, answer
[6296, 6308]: 15.4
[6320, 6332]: 15.1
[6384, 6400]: 16.7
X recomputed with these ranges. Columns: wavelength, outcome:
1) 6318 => 14.7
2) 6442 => 15.8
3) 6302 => 14.2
